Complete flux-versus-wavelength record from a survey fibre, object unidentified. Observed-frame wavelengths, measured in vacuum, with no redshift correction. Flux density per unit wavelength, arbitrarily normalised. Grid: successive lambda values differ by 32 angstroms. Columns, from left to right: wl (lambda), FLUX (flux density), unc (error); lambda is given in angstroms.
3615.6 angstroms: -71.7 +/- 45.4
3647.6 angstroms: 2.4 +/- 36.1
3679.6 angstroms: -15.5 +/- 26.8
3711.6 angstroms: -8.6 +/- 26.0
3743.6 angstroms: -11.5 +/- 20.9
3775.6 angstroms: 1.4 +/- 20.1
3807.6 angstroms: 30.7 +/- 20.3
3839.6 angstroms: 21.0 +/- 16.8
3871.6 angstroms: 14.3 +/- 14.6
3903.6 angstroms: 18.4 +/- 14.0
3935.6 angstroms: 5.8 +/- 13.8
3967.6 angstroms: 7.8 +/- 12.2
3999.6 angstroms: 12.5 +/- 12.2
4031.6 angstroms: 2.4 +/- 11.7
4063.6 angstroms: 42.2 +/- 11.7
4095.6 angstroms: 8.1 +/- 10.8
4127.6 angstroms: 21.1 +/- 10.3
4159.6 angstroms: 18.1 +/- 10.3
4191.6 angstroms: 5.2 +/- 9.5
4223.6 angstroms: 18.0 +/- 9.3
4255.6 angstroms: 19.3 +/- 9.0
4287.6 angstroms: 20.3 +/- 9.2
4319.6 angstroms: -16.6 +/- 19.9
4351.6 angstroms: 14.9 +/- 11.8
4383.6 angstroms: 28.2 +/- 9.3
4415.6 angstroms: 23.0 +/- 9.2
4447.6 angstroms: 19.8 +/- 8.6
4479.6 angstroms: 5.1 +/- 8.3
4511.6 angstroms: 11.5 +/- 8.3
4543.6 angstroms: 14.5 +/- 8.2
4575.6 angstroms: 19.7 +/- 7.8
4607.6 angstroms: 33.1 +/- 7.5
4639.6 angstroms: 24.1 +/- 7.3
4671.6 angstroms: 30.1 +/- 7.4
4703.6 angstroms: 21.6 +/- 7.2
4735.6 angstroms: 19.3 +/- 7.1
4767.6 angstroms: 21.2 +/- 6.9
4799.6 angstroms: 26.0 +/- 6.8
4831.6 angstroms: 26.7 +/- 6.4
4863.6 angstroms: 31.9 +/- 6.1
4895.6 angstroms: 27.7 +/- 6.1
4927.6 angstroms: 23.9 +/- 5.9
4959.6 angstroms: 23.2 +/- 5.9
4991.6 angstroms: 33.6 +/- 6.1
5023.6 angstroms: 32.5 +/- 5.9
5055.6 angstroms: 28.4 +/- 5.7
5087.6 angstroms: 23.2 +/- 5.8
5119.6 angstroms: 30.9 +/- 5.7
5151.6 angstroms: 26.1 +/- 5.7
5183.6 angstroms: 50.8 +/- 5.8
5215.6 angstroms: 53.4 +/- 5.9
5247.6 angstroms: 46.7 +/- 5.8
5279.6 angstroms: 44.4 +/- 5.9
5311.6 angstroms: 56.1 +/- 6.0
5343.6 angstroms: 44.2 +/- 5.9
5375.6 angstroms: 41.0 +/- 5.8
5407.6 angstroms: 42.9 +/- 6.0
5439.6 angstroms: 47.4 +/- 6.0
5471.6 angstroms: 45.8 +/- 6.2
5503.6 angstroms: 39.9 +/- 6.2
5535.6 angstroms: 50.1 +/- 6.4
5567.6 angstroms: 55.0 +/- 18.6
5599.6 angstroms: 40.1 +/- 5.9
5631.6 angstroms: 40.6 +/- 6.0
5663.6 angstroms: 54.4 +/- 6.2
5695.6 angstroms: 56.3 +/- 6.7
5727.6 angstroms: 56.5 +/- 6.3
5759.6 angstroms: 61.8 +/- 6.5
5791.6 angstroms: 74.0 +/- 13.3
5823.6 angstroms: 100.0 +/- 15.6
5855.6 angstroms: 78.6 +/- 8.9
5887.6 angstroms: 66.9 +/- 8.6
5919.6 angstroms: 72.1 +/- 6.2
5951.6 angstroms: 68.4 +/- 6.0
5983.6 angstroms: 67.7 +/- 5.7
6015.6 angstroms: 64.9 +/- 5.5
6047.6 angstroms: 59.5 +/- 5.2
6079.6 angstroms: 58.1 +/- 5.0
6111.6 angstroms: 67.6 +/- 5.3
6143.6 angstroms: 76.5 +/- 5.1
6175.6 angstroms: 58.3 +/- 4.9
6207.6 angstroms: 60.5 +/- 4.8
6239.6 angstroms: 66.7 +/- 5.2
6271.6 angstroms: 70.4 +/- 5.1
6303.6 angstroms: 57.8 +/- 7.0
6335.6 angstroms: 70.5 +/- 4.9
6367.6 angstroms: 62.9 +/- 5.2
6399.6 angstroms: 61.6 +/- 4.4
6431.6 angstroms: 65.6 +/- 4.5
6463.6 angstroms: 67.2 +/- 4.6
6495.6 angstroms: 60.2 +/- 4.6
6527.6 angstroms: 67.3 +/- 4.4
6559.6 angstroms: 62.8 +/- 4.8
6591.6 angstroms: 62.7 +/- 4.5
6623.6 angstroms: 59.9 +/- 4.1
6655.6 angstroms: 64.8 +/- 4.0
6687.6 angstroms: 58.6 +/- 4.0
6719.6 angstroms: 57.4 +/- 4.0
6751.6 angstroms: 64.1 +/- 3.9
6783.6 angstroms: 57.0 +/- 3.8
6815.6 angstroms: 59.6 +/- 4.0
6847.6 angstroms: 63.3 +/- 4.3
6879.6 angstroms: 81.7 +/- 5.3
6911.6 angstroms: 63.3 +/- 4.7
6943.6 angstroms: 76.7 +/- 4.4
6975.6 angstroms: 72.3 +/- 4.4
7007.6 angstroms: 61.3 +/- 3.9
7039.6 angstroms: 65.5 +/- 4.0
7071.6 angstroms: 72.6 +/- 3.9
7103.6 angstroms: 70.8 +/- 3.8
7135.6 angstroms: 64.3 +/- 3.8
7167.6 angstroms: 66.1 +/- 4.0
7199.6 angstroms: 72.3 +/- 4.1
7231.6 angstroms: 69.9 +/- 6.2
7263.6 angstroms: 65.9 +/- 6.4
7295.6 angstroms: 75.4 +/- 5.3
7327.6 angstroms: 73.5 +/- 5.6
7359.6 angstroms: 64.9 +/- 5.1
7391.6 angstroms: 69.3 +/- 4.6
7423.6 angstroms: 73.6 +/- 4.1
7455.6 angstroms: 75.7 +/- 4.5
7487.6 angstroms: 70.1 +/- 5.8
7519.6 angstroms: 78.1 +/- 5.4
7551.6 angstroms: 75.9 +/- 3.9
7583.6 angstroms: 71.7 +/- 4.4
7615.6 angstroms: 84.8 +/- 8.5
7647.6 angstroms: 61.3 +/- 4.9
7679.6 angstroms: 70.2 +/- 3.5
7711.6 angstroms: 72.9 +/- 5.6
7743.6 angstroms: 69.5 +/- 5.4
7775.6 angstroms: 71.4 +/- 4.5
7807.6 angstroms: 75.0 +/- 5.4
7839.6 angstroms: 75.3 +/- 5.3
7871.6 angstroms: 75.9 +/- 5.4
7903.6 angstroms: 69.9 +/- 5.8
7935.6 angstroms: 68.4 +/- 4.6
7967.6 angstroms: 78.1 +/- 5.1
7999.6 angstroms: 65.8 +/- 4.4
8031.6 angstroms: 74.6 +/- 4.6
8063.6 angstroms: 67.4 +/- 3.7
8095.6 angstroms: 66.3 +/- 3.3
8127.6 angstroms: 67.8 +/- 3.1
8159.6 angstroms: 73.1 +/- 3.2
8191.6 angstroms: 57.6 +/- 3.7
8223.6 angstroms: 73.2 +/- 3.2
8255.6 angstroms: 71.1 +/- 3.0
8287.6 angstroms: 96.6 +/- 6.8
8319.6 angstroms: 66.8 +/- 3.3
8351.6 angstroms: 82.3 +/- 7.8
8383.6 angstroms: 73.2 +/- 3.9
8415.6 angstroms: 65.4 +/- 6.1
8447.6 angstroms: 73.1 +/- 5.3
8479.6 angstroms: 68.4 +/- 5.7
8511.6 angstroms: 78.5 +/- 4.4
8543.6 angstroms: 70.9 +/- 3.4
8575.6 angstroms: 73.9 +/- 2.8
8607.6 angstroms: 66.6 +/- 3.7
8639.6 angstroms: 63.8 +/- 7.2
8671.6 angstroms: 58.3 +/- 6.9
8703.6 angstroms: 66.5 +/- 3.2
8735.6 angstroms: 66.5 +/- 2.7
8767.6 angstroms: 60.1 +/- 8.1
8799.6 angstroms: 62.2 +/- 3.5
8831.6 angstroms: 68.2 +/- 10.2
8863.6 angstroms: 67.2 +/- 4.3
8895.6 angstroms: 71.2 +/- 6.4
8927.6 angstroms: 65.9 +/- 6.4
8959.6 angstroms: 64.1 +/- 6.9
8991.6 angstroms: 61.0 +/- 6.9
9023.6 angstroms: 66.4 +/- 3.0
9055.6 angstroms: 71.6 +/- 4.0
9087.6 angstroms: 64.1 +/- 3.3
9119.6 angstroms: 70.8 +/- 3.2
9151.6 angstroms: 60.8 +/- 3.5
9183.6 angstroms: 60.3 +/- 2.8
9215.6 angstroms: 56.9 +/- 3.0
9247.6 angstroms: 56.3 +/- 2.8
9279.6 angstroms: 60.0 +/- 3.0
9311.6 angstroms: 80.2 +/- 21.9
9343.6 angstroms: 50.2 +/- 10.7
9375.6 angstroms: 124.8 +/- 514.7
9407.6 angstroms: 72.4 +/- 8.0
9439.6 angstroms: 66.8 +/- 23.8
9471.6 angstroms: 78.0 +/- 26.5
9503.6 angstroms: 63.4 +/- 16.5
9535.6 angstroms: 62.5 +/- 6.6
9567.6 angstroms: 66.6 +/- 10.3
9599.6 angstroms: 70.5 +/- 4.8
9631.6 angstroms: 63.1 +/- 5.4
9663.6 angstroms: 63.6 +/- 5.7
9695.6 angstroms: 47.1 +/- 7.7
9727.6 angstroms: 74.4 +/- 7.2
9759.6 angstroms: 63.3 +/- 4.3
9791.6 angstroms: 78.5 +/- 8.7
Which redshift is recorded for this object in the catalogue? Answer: 0.296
